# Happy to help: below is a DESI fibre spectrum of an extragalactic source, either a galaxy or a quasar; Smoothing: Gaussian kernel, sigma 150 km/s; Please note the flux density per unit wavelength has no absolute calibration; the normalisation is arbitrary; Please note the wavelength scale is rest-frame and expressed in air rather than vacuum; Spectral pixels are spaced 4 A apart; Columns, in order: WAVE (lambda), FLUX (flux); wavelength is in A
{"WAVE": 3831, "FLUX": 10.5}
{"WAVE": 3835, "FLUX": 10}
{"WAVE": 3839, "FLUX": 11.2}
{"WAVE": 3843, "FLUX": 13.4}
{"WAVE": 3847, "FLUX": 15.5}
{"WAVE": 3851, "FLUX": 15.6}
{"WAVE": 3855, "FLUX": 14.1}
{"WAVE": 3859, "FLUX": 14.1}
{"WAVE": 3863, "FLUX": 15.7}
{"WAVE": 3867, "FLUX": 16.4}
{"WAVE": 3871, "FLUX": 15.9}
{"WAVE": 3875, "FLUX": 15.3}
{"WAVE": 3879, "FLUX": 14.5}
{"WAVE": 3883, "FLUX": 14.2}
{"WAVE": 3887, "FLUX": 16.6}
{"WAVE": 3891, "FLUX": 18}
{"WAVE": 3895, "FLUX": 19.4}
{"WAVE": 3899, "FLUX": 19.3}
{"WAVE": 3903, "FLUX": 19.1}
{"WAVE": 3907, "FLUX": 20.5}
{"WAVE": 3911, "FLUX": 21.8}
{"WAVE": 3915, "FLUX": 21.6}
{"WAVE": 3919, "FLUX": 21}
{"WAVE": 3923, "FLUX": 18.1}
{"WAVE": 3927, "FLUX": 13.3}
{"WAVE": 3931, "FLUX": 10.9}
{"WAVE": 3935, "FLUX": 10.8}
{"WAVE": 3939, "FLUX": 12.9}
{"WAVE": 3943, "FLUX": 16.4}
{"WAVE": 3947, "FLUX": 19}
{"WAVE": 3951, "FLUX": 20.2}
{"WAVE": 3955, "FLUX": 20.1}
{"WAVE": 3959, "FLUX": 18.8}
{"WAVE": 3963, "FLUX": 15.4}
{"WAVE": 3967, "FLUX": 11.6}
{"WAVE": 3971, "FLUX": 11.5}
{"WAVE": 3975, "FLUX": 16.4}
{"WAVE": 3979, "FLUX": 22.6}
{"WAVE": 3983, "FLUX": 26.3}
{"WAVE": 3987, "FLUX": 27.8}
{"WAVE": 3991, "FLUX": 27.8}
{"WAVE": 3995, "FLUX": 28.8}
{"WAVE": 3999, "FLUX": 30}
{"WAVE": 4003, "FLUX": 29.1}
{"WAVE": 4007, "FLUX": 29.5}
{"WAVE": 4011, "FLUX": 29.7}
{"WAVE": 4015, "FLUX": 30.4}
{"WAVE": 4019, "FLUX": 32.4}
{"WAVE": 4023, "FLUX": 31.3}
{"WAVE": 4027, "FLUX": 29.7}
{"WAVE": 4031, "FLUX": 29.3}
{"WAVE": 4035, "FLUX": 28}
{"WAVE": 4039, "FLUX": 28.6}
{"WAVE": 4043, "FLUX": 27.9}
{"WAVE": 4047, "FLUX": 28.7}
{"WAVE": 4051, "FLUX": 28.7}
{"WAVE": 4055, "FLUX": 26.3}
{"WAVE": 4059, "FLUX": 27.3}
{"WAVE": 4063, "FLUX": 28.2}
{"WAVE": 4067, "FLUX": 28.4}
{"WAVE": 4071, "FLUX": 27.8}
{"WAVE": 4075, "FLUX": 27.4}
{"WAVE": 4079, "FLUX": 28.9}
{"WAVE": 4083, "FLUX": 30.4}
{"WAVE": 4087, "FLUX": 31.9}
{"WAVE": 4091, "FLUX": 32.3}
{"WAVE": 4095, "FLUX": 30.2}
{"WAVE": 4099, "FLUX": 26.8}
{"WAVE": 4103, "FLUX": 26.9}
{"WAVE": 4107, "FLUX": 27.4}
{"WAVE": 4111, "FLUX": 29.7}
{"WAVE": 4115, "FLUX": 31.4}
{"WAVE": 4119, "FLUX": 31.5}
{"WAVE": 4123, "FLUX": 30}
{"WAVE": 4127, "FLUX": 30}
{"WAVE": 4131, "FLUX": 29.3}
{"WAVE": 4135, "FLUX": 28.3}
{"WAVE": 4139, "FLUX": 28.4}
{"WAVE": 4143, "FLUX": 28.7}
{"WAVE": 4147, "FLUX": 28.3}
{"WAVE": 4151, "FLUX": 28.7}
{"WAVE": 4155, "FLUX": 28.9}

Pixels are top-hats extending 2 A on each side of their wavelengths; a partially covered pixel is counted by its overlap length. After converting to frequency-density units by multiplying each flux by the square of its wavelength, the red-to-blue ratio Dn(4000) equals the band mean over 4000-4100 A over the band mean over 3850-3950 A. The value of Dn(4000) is 1.89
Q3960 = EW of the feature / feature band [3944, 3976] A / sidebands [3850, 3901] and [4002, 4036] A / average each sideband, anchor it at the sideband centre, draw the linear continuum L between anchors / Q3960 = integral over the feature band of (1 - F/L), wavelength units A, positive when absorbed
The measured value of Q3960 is 10.0 A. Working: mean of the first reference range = 16.1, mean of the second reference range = 30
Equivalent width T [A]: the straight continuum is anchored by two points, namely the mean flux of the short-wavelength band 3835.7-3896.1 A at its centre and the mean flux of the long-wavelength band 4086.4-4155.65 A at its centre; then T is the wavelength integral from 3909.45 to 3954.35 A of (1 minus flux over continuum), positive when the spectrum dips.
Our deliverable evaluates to 4.3 A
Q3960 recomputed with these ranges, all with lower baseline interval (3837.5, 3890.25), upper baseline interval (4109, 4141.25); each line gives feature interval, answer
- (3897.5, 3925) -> -4.1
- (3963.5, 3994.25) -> 1.4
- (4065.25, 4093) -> -2.4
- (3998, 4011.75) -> -3.9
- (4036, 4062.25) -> -2.5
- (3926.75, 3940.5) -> 5.2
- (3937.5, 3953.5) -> 1.8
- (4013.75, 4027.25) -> -4.1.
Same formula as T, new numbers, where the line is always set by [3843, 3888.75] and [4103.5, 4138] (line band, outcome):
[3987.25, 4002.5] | -4.3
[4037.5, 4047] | -1.2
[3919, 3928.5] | 0.8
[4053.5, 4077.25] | -1.1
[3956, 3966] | 1.8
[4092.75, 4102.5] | 0.0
